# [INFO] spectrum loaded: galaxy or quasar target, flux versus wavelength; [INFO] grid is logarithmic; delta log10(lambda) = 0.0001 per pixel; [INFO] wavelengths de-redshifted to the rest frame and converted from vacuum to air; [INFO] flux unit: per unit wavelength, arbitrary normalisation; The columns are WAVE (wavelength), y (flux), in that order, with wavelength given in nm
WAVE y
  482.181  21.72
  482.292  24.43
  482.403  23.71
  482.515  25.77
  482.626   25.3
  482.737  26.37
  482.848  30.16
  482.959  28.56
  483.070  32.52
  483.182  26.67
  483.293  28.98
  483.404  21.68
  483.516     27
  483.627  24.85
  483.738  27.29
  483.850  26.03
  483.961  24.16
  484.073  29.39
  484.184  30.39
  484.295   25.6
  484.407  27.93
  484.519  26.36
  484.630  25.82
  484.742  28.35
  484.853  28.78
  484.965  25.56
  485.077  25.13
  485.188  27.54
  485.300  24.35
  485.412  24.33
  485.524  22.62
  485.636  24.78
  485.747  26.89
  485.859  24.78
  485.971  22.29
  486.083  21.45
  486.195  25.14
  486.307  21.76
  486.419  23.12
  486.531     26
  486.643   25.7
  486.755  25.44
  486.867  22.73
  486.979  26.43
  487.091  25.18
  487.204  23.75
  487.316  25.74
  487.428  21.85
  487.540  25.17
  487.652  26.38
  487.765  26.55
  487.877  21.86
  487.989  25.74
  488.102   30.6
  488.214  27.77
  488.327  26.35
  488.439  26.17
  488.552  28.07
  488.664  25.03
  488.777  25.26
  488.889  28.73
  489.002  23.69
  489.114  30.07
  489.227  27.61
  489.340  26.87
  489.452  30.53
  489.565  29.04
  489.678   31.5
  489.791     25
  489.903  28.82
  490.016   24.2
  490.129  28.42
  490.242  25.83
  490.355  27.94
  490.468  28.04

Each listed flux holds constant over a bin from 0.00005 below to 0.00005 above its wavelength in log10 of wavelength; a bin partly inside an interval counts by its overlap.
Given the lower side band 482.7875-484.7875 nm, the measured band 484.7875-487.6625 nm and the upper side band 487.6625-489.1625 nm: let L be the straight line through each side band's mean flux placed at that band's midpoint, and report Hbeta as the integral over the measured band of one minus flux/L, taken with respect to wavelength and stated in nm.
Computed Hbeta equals 0.24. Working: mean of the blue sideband 27.3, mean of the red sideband 26.6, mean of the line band 24.7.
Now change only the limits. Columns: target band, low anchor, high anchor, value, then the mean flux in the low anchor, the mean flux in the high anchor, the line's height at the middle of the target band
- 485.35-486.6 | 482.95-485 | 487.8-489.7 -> 0.149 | 27.1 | 27.3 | 27.2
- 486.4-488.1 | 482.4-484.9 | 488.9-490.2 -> 0.156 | 27.1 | 27.8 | 27.5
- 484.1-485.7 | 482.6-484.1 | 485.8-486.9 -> -0.056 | 27.1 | 23.9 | 25.4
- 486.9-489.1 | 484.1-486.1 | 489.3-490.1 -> 0.112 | 25.9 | 28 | 27.2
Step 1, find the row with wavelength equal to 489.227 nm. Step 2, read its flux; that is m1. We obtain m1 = 27.61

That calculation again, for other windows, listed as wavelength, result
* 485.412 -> 24.33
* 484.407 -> 27.93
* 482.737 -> 26.37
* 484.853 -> 28.78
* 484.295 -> 25.6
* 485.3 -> 24.35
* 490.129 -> 28.42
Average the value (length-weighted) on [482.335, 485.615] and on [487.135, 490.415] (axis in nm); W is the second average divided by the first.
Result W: 1.01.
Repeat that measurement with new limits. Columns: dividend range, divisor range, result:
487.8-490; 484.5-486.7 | 1.09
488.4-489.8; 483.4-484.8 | 1.03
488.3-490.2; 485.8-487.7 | 1.13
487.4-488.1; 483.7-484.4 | 0.93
